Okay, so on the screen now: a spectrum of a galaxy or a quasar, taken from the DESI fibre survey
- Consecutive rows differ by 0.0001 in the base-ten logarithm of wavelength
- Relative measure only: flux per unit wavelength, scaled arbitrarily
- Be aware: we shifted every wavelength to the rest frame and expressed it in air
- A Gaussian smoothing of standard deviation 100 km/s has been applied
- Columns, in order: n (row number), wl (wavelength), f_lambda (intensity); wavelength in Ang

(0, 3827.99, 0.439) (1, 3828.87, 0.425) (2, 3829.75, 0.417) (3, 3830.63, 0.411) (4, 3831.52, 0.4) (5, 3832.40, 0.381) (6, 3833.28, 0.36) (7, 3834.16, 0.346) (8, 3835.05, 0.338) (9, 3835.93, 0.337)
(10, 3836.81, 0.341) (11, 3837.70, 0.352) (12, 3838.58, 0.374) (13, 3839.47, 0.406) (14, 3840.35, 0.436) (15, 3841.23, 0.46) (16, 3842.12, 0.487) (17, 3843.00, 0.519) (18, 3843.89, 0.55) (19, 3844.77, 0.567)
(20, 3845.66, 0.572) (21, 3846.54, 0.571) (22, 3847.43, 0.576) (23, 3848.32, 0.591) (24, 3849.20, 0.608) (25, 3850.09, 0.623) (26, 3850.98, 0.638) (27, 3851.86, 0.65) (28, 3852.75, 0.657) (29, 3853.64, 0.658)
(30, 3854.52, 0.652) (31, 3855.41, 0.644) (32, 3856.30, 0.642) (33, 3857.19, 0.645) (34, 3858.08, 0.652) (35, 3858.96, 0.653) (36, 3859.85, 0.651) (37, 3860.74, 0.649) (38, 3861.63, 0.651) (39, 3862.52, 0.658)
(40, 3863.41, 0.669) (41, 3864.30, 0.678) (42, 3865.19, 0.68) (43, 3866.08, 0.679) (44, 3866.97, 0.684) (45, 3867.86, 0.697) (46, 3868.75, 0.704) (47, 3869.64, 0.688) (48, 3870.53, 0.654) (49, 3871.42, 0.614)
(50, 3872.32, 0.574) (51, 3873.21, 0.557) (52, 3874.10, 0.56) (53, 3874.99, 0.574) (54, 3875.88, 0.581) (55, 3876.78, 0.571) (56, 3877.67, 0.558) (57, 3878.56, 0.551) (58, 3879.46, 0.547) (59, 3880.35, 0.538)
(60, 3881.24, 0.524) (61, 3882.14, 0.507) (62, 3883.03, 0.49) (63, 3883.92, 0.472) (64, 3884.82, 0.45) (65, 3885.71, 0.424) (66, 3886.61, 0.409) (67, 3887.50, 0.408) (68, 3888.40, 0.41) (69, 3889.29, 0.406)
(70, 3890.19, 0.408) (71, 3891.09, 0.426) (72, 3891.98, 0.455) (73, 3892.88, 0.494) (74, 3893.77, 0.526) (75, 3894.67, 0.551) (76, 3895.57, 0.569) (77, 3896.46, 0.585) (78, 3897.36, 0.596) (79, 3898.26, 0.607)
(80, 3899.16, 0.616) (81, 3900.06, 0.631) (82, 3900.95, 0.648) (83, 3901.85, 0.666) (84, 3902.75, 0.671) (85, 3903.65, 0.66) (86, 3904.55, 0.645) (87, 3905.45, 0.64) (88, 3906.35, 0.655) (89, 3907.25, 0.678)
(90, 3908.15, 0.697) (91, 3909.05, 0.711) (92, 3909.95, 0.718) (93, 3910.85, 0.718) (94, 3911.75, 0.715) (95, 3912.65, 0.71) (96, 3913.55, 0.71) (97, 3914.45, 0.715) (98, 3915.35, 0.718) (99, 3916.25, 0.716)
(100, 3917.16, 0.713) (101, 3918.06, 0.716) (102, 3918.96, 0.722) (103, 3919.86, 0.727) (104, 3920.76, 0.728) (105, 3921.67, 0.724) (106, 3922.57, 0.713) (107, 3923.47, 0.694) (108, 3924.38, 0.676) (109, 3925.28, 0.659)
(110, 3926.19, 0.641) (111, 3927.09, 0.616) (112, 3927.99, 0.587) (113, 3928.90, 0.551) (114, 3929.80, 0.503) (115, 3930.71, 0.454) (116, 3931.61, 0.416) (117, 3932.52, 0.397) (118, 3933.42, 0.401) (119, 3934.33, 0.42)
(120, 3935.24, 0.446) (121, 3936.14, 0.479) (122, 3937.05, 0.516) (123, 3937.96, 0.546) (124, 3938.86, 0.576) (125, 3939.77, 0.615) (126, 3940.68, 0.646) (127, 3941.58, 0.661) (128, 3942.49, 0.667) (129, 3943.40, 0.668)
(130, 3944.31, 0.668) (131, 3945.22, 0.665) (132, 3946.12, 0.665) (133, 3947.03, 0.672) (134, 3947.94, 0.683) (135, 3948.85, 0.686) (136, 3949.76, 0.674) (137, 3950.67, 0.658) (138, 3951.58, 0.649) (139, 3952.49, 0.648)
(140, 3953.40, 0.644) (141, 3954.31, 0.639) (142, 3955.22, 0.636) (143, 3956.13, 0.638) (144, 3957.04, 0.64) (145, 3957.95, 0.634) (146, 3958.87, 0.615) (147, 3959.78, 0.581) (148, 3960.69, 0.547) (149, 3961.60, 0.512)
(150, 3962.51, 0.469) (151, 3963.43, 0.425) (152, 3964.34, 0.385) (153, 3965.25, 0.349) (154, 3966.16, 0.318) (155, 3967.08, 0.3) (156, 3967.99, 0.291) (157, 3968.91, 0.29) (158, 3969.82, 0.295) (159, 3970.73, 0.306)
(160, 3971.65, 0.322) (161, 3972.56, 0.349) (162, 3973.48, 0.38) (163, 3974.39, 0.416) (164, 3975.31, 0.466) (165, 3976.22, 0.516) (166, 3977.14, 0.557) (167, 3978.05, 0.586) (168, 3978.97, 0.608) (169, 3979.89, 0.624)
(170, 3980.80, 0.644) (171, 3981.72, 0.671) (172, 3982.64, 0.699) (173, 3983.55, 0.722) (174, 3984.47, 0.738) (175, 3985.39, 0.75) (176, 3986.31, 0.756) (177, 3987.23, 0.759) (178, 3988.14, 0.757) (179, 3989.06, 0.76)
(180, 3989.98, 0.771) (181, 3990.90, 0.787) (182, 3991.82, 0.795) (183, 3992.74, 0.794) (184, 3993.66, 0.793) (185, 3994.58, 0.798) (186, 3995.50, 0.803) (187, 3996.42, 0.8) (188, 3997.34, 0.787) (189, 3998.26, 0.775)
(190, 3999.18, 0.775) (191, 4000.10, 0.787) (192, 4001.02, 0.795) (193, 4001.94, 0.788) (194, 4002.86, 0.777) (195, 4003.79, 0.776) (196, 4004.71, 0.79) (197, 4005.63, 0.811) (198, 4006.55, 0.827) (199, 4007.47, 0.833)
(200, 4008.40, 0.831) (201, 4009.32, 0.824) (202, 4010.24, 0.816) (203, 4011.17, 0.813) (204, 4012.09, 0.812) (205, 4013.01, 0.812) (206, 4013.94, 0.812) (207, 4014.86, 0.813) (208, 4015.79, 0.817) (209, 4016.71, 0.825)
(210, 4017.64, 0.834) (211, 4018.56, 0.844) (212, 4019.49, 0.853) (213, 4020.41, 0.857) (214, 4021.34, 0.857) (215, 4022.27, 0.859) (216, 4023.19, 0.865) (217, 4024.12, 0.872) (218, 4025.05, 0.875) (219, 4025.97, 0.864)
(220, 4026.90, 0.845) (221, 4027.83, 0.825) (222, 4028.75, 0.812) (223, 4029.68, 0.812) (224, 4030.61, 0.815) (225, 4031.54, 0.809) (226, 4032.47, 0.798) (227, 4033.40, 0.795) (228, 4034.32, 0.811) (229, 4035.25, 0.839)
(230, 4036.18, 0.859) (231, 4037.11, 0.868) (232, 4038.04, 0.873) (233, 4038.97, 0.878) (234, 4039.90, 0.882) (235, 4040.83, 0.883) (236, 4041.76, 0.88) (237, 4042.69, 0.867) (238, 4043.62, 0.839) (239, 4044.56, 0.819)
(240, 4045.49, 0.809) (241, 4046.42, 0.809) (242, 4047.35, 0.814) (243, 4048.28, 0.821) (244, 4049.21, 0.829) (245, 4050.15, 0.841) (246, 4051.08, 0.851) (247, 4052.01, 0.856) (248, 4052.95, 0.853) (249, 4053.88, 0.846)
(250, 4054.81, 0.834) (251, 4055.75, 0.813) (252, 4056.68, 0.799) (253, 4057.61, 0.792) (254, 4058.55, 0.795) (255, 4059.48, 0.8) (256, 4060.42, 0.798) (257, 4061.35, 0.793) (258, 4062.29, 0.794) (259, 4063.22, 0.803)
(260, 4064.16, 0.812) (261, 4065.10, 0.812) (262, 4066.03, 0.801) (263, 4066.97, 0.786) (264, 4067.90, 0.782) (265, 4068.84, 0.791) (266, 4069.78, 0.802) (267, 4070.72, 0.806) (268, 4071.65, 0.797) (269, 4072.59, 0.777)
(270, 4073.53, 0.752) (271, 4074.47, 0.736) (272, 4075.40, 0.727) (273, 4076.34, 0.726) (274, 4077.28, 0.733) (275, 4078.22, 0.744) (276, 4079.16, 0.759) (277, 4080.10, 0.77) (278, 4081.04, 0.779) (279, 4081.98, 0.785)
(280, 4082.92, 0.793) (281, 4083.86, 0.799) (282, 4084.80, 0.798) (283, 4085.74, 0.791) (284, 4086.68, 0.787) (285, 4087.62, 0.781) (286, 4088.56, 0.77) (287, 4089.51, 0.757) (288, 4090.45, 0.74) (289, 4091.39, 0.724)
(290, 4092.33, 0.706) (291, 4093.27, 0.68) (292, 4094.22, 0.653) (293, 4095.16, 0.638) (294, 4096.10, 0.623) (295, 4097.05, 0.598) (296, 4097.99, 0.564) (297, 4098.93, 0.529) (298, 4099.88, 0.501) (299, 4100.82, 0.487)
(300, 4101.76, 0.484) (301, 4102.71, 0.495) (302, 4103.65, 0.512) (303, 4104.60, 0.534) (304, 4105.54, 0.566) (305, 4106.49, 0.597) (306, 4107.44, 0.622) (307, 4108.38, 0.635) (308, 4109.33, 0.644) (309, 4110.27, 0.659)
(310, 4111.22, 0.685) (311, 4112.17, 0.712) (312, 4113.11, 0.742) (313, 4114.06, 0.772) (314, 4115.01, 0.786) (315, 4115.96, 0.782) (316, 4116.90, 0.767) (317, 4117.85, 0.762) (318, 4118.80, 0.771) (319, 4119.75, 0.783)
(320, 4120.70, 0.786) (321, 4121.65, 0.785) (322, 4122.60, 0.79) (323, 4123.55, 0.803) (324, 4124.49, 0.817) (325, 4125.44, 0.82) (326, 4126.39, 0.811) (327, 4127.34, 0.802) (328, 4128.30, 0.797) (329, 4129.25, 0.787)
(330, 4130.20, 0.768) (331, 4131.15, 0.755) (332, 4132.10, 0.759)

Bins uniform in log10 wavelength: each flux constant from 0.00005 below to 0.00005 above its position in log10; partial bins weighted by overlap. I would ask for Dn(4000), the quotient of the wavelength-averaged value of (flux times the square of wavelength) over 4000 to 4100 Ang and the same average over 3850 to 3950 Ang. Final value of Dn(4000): 1.41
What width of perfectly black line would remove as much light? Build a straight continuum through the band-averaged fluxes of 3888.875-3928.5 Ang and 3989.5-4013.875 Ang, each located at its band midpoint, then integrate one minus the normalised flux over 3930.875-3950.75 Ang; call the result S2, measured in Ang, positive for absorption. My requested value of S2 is 3.3 Ang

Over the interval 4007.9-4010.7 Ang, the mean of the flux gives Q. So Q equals 0.824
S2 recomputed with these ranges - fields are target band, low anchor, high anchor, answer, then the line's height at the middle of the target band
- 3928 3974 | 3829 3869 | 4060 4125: 7.2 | 0.622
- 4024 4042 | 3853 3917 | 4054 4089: -2.3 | 0.748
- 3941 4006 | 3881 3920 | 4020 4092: 6.7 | 0.697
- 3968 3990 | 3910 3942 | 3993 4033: 5.3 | 0.739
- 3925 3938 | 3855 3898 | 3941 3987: 1.3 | 0.564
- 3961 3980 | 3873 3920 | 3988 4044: 8.3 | 0.734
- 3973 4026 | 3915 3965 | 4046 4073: -3.6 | 0.707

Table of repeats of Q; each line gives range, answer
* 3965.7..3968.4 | 0.303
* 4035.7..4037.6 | 0.863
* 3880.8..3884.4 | 0.497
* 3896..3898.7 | 0.596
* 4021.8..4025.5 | 0.867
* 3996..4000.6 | 0.785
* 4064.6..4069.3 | 0.795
